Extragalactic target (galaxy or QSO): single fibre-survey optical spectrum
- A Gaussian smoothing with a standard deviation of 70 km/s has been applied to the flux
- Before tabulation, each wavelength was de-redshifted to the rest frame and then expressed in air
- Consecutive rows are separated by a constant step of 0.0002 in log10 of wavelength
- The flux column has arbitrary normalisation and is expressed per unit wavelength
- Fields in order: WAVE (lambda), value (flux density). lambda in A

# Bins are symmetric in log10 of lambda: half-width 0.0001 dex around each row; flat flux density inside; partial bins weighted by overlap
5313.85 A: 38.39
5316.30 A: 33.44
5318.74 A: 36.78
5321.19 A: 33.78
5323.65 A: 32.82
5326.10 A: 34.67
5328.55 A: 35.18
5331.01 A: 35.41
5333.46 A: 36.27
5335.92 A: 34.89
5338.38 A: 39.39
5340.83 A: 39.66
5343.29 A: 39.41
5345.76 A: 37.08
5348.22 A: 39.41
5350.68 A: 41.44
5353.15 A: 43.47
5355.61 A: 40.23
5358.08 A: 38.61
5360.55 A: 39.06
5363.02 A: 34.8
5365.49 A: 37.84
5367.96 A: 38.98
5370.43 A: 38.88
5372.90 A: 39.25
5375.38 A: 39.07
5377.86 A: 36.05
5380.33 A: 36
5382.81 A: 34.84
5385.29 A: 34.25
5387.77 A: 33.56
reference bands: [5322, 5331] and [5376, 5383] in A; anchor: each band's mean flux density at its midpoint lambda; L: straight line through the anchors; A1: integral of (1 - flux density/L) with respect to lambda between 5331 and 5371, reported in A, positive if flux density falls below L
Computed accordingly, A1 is -4.0 A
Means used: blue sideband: 34.3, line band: 38.6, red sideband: 36.1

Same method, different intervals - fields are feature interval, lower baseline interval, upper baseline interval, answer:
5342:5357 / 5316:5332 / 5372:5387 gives -2.0 A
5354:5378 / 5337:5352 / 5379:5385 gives -0.9 A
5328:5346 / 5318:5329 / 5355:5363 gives -0.6 A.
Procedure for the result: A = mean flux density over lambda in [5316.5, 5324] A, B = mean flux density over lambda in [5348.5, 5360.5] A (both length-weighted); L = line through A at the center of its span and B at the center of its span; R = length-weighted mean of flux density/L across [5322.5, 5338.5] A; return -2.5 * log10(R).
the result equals 0.033 mag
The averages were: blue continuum 34.5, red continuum 40.6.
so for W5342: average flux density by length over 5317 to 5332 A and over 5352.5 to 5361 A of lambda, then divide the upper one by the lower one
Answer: 1.16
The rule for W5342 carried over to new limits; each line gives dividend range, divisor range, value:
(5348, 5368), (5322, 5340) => 1.11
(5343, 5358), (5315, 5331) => 1.16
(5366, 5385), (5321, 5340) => 1.06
